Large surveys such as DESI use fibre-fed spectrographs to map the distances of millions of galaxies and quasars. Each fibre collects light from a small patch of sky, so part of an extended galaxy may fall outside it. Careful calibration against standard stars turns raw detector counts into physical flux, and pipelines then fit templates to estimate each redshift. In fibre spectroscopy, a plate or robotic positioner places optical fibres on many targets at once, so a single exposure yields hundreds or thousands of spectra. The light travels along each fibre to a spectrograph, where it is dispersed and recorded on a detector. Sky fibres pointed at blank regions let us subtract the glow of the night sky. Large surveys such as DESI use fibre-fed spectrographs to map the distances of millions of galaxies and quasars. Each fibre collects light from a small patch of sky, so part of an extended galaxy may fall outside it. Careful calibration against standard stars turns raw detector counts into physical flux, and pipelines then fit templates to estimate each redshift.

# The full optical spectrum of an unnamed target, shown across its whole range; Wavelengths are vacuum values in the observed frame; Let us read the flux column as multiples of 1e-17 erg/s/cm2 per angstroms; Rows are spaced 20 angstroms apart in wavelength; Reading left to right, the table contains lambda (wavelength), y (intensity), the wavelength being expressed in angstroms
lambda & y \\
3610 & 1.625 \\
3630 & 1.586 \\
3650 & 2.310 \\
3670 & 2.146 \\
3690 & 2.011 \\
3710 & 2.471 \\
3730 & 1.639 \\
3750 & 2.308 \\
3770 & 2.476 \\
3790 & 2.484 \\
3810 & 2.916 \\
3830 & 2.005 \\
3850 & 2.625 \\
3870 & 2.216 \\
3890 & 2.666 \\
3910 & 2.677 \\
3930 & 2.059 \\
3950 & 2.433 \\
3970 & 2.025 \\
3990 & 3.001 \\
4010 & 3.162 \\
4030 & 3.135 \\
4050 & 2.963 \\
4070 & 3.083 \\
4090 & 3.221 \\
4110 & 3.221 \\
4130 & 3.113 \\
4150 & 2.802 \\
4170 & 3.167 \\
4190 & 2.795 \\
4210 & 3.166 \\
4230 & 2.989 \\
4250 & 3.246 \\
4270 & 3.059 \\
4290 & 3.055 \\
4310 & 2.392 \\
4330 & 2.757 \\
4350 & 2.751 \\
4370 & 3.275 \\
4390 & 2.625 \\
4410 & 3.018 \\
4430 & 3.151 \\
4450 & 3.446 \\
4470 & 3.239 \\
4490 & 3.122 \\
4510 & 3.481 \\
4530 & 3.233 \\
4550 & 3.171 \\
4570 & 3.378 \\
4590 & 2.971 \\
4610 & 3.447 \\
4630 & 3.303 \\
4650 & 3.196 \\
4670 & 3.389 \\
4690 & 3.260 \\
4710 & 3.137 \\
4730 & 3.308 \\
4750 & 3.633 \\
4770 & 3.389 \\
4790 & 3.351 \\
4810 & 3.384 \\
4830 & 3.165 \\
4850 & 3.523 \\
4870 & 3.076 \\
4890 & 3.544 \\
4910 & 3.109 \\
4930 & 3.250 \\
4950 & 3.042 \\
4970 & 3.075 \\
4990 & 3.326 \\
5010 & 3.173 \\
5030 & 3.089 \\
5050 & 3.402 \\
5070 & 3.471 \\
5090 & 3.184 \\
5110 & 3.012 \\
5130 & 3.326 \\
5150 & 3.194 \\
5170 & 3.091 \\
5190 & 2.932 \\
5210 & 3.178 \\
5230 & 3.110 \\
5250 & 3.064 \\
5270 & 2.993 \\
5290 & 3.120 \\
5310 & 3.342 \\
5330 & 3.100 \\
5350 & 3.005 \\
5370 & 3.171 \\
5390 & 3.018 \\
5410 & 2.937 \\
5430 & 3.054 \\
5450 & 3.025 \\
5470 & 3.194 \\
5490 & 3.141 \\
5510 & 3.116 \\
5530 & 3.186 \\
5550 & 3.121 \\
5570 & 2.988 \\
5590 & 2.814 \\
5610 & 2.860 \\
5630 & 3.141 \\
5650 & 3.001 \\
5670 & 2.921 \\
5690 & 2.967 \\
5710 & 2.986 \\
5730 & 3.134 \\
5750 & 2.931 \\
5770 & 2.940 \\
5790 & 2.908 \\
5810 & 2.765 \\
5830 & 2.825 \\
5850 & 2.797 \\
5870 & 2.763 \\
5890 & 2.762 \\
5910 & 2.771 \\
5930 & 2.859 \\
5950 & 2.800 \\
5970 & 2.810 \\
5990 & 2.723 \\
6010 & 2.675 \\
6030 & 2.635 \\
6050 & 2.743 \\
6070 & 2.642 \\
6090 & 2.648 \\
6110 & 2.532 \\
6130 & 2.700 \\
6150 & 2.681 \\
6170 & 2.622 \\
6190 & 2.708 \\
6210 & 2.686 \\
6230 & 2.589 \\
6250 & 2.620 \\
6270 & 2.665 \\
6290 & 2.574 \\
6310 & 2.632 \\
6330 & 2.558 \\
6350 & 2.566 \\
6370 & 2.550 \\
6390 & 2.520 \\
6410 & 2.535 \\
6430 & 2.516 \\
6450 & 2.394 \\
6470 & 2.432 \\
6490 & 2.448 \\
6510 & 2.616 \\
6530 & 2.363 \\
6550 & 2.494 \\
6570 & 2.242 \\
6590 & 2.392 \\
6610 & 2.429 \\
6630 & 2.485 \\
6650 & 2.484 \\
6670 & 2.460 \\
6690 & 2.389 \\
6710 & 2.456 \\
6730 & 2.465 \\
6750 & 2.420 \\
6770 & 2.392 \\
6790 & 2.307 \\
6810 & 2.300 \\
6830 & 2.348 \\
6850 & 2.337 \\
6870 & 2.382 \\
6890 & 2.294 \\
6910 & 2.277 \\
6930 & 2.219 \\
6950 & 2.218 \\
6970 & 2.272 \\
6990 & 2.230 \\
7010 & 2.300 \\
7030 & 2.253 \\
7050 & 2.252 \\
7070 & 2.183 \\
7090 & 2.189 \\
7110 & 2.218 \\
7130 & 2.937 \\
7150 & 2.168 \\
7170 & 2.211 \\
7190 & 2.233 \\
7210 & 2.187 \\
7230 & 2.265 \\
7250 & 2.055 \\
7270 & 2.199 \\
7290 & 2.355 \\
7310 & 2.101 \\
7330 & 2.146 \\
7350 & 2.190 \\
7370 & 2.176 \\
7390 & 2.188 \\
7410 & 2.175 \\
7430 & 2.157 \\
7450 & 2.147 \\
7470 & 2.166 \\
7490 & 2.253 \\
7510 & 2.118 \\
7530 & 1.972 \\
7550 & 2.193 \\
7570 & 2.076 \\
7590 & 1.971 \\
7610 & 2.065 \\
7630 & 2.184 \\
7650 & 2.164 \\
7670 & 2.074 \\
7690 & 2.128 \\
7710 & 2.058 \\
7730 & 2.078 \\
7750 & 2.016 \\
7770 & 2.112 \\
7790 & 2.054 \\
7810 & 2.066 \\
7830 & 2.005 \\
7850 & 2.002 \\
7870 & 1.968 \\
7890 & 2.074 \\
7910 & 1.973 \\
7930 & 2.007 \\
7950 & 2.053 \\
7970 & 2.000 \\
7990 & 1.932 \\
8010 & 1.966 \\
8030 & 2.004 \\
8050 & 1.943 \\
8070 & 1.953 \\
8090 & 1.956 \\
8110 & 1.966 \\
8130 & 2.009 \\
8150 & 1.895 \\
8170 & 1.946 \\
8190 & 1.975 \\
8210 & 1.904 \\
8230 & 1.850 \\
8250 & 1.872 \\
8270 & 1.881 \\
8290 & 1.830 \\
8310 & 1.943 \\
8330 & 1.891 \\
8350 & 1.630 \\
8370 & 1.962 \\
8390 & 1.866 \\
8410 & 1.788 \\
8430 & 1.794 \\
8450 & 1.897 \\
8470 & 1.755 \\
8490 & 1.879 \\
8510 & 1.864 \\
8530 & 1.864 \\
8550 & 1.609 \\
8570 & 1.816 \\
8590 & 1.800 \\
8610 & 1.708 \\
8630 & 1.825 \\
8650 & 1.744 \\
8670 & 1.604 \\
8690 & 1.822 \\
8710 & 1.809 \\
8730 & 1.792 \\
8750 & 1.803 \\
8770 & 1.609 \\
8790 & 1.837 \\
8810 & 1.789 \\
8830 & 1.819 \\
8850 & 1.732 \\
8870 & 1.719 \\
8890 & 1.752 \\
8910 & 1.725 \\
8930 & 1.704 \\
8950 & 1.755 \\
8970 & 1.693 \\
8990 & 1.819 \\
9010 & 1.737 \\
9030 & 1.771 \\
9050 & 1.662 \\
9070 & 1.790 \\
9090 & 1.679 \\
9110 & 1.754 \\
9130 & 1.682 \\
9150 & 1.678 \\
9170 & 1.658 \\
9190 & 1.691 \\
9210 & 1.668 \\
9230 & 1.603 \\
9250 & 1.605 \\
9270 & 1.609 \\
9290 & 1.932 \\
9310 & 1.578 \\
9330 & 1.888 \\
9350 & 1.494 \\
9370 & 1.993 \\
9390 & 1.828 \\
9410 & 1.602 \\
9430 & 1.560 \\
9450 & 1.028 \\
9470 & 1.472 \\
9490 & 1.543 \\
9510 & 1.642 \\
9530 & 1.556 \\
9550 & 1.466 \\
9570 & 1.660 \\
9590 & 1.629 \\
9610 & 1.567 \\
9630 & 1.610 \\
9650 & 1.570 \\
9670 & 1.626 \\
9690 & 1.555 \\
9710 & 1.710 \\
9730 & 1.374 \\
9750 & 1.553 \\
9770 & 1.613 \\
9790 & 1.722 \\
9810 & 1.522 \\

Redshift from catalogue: 0.000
